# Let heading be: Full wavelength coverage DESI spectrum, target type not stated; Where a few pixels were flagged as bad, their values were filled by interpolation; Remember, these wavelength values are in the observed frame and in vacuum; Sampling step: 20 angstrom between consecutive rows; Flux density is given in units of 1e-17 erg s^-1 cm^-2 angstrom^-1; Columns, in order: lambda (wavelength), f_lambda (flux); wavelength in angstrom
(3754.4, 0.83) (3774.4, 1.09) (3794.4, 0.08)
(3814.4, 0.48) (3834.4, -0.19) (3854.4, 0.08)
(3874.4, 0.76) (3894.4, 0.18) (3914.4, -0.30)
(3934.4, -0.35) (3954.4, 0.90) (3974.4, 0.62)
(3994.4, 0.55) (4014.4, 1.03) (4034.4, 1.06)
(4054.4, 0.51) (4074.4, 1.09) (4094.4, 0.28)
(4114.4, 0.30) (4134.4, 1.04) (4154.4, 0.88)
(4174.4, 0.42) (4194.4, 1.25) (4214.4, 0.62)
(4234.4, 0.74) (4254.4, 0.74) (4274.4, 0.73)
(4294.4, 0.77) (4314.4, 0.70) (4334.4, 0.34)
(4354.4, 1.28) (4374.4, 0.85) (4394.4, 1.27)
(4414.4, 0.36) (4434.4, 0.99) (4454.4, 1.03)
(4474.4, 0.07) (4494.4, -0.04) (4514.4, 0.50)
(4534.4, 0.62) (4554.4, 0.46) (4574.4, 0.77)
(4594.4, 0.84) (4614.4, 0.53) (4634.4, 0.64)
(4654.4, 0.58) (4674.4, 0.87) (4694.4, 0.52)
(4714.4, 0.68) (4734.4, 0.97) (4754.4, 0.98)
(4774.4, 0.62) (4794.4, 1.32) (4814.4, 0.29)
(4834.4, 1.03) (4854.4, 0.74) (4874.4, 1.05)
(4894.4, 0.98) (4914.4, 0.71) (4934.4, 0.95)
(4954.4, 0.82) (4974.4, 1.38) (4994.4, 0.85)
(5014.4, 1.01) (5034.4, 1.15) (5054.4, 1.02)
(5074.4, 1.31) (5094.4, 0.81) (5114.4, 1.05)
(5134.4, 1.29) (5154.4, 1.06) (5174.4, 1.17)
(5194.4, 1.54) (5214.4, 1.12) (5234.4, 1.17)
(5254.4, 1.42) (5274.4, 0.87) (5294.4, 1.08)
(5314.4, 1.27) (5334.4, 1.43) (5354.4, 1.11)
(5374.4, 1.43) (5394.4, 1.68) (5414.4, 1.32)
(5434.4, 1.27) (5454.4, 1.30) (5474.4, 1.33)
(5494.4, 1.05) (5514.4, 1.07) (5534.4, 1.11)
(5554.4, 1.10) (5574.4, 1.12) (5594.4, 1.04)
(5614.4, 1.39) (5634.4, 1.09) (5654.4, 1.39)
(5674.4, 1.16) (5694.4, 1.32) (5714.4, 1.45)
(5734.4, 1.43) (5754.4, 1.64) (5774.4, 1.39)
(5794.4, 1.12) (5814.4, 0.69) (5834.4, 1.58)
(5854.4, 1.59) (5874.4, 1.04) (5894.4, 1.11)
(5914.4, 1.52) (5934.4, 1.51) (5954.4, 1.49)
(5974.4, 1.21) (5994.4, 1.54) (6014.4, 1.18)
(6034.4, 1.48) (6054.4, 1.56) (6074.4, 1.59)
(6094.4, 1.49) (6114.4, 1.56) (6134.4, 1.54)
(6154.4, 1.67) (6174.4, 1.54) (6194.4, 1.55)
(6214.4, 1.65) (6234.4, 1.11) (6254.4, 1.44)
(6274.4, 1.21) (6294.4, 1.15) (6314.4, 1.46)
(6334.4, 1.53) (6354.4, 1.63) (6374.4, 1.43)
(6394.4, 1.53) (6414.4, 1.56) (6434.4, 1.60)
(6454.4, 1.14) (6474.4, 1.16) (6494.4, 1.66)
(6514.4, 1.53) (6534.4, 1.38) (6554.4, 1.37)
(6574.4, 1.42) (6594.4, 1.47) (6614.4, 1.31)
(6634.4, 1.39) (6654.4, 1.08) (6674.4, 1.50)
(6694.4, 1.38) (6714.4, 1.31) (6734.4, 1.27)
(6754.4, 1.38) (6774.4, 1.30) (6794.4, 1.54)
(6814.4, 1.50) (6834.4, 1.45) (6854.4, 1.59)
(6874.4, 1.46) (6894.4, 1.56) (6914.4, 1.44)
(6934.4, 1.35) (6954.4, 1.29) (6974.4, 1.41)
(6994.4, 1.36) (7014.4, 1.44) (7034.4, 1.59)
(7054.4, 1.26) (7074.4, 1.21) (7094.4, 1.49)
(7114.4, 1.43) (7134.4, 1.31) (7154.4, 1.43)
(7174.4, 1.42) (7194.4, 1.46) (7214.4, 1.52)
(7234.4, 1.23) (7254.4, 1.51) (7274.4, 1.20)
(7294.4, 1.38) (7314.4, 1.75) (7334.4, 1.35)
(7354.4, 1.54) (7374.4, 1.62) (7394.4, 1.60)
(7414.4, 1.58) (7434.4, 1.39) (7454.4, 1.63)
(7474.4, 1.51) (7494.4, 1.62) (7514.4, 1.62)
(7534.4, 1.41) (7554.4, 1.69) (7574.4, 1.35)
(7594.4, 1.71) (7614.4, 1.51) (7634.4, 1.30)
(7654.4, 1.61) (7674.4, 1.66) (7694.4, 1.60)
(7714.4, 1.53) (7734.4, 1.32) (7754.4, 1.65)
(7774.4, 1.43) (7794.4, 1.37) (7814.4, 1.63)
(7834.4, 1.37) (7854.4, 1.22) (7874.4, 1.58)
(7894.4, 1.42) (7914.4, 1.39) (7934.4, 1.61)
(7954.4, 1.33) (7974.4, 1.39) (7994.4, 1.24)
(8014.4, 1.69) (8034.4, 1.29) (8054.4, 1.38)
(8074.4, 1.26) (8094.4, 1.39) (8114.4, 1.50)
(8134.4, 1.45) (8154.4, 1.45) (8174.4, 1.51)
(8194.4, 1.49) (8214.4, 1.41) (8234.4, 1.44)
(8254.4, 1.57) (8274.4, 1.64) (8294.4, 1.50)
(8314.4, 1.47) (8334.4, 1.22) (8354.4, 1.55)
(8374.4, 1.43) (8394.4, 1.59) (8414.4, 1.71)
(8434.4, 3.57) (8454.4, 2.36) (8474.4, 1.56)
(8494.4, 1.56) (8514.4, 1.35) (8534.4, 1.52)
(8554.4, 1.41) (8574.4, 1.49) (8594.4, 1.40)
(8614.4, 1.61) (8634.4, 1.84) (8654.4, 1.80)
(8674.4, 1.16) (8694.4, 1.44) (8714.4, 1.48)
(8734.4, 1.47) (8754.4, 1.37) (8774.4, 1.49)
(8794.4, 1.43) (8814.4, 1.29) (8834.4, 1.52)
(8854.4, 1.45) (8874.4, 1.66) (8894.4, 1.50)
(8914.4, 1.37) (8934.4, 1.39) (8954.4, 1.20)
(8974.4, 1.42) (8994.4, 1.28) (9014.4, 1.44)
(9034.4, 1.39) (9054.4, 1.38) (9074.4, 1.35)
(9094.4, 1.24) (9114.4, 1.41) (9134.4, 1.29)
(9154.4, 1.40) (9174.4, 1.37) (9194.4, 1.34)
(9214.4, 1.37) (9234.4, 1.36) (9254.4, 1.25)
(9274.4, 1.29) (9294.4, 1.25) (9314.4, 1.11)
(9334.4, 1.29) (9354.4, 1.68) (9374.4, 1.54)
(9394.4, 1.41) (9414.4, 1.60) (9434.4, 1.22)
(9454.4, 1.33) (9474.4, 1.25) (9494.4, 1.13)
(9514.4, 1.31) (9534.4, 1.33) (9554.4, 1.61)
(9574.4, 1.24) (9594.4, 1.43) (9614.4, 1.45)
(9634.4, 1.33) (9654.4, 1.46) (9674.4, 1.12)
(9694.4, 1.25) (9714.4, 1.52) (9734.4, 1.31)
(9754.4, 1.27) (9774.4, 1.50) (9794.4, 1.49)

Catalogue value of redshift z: 0.285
